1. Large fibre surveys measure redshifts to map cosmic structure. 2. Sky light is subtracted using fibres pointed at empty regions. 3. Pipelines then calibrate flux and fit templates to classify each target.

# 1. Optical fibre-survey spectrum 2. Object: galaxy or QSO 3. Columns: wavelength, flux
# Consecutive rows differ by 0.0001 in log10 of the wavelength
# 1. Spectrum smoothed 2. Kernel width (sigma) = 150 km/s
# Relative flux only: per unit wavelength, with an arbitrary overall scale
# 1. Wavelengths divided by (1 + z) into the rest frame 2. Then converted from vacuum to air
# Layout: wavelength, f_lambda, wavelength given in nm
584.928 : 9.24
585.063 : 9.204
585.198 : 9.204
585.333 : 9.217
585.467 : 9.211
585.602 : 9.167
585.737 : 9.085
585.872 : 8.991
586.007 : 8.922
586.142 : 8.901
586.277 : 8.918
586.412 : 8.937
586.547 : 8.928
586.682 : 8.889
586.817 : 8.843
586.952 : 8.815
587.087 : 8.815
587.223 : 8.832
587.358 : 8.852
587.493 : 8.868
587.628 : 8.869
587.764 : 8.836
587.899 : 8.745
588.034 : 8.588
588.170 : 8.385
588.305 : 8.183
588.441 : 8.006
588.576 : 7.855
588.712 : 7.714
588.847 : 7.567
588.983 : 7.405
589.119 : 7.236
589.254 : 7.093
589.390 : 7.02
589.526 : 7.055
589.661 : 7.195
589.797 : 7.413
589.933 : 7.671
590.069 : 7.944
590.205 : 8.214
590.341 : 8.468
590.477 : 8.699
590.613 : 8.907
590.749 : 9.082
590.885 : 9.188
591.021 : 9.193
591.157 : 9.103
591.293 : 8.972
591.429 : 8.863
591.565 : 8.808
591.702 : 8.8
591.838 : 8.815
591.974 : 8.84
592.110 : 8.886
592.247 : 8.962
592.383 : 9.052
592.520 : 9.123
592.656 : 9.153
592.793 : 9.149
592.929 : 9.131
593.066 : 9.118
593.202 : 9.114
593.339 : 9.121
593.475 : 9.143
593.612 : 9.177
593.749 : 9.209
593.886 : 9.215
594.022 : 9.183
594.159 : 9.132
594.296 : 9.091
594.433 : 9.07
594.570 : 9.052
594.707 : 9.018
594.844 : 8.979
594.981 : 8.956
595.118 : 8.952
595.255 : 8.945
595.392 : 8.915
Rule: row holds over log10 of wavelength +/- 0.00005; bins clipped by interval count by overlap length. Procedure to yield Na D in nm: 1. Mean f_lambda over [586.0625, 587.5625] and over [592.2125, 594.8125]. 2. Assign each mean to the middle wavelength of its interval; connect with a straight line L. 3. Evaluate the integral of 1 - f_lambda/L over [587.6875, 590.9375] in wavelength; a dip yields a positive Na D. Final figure 0.34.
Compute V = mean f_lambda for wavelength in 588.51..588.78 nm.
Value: 7.79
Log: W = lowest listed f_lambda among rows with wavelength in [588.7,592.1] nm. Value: 7.02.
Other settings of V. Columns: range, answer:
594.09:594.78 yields 9.06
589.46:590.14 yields 7.46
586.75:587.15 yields 8.83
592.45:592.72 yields 9.13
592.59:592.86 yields 9.13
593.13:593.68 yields 9.15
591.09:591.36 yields 9.04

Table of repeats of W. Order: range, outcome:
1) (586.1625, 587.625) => 8.815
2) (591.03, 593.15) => 8.8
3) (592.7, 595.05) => 8.956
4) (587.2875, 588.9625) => 7.567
